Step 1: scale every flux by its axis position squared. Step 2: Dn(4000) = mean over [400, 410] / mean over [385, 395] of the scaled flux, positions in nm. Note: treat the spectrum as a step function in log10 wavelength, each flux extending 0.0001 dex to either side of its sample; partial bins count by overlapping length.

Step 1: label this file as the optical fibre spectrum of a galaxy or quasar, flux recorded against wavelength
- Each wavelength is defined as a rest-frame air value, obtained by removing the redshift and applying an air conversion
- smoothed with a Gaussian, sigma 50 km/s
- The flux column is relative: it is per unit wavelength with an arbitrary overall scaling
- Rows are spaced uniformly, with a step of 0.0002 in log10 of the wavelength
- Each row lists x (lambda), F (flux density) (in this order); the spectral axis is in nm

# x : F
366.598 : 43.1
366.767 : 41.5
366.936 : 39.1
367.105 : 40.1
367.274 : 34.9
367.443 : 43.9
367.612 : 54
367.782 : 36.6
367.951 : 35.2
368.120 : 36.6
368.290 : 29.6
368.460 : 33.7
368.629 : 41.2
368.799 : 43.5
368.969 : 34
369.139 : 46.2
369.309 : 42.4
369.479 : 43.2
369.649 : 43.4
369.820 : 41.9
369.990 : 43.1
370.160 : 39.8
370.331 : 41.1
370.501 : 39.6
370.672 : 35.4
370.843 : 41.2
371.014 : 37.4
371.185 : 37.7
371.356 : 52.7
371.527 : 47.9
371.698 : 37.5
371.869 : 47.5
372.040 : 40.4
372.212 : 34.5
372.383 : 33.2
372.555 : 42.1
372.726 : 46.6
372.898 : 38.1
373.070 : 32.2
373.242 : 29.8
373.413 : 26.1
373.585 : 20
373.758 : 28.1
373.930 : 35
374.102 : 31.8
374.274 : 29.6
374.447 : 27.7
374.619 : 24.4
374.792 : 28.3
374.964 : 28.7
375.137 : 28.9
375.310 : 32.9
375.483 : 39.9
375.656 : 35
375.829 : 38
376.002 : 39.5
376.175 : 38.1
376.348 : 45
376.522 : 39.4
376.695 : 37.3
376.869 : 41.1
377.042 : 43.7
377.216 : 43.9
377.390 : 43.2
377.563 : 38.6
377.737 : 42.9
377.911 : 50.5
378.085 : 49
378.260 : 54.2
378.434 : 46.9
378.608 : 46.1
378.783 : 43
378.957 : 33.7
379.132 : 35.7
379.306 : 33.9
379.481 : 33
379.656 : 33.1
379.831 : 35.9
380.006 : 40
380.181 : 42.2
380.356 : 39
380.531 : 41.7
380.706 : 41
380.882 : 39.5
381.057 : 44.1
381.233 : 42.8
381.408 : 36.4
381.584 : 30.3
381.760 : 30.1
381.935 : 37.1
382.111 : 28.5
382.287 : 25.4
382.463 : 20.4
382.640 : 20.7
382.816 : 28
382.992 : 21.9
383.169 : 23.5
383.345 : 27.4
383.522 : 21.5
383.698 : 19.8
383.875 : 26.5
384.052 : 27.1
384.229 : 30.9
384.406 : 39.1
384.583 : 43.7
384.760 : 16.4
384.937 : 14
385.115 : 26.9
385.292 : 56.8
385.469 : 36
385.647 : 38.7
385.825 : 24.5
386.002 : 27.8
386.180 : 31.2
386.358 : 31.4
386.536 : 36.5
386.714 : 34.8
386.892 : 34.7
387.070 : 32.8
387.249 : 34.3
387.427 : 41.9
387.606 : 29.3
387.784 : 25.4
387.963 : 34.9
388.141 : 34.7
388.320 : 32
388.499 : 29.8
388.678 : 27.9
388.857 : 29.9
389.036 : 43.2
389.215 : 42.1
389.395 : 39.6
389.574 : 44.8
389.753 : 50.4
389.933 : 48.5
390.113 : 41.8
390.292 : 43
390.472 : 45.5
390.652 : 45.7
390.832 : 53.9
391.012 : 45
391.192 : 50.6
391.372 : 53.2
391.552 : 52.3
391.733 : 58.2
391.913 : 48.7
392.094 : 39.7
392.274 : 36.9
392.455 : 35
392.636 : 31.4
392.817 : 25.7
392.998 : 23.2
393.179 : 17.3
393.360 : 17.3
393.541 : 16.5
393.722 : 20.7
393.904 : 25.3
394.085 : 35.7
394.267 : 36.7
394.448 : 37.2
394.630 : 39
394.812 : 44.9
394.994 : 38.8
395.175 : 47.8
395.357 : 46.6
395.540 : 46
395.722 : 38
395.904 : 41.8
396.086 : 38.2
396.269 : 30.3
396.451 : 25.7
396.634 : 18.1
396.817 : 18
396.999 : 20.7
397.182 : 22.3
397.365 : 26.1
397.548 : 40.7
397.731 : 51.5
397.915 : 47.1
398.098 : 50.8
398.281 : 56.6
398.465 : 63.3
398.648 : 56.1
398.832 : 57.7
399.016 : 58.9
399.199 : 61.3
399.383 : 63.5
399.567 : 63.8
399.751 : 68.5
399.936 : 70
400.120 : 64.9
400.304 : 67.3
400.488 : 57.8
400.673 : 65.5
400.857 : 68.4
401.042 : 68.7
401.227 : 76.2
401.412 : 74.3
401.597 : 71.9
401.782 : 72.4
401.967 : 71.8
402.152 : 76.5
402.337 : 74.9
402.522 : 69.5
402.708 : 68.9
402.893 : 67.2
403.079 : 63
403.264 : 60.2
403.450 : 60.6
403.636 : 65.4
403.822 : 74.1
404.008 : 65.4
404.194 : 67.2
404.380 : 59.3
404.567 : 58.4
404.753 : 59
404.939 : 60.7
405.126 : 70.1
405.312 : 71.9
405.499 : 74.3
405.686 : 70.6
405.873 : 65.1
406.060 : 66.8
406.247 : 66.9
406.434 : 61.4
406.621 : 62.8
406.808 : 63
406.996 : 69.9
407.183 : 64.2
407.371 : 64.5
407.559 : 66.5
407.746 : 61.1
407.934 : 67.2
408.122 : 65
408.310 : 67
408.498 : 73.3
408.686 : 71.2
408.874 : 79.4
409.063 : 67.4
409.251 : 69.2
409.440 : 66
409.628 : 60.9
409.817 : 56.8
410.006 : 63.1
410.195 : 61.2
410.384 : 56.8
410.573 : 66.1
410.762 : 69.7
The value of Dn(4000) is 2.0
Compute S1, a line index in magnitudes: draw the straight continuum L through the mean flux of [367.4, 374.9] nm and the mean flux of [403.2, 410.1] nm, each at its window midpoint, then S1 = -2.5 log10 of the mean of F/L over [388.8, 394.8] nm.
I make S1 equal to 0.36 mag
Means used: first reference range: 37.5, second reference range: 65.9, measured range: 38.7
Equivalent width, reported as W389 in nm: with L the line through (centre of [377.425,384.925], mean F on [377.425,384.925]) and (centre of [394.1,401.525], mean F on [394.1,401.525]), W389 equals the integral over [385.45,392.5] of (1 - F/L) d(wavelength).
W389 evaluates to 0.405 nm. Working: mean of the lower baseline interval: 34.6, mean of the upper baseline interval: 49.2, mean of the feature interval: 39.3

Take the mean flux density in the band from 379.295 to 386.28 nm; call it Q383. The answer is 31.9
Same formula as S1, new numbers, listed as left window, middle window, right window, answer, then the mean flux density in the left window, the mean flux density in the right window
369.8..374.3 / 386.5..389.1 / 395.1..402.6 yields 0.377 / 37.4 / 54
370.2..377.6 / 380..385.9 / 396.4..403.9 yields 0.355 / 36.7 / 58.3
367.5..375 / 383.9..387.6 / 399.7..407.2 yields 0.476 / 37.3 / 67.2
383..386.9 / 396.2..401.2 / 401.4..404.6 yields 0.171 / 30.2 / 67.8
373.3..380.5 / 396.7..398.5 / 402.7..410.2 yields 0.429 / 37.2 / 65.8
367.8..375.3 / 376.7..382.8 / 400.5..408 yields 0.150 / 36.6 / 67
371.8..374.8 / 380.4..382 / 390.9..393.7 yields -0.110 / 33.1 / 36.5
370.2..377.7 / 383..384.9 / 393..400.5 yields 0.406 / 36.8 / 42.3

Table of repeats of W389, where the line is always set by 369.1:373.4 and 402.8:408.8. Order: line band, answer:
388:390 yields 0.57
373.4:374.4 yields 0.32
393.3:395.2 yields 0.83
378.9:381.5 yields 0.48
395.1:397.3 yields 0.98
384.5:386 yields 0.56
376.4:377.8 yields 0.10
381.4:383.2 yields 0.79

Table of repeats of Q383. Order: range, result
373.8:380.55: 38.1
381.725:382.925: 27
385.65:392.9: 38.8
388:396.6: 38.1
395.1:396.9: 35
